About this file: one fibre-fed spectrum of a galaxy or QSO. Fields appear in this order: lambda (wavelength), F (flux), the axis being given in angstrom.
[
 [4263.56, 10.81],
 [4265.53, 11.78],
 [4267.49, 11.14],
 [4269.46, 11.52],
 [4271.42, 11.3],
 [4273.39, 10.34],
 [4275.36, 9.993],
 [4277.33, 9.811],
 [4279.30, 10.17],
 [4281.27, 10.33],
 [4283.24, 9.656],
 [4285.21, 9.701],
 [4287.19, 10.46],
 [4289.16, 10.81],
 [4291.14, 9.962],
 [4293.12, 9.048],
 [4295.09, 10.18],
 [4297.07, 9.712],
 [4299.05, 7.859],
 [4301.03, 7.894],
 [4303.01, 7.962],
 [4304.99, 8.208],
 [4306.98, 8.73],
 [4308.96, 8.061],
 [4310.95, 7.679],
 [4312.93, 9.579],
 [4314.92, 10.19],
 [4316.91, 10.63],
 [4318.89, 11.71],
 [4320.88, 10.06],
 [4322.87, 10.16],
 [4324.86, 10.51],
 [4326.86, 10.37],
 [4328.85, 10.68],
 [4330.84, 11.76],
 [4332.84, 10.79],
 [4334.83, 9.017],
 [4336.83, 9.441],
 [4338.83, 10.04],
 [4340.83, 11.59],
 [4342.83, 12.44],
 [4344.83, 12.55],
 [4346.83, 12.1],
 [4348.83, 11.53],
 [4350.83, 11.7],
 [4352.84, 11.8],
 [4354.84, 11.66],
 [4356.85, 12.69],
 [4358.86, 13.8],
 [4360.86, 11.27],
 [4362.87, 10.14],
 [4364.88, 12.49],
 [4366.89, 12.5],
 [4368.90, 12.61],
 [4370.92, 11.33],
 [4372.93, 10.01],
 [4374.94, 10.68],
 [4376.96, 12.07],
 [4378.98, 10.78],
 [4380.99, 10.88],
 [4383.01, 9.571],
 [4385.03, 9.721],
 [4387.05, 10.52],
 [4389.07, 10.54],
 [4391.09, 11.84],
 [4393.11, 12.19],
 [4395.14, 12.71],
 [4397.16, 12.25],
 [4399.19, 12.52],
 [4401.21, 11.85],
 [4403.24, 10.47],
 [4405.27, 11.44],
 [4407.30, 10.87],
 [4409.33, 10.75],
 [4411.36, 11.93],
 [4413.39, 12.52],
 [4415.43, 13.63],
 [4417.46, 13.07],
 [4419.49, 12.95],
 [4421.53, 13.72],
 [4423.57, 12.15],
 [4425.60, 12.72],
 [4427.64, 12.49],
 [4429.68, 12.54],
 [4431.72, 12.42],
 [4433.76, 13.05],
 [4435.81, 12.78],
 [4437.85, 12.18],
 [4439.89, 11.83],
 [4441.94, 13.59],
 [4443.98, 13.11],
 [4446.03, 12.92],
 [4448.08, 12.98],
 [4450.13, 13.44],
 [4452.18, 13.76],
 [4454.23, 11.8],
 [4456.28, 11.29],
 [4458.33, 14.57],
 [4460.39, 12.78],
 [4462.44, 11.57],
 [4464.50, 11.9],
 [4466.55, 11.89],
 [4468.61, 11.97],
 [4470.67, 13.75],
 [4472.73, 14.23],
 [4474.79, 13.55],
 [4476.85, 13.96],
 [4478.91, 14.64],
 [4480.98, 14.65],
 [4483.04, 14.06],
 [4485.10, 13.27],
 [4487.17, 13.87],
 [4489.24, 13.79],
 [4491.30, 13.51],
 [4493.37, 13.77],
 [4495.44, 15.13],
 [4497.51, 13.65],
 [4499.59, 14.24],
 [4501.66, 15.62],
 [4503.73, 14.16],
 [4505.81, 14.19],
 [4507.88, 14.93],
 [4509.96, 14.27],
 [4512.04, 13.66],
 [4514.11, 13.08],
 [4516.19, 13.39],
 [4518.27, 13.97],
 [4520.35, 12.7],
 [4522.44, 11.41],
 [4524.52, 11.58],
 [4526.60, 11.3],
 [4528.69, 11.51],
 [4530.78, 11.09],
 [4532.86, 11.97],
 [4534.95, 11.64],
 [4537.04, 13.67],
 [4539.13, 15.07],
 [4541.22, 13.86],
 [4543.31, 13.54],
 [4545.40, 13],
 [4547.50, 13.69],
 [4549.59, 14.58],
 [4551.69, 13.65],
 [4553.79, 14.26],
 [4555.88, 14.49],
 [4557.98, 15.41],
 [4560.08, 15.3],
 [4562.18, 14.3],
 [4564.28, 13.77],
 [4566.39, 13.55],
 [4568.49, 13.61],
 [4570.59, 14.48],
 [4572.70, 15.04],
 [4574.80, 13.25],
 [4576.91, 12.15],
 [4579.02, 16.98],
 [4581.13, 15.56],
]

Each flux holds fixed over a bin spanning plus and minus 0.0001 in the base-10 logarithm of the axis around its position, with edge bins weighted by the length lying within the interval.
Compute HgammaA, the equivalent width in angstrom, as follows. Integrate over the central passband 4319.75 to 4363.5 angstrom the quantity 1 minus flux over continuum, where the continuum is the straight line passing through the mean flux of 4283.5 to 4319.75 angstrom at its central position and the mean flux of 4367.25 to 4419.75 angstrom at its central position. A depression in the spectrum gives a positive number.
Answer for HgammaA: -3.79 angstrom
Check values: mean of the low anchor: 9.35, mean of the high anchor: 11.5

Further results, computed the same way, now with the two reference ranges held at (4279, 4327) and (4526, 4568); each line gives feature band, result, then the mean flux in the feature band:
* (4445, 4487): -3.3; 13.2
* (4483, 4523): -3.3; 13.9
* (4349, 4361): -2.0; 12.2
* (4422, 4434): -1.0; 12.6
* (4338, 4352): -2.0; 11.7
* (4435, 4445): -0.8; 12.7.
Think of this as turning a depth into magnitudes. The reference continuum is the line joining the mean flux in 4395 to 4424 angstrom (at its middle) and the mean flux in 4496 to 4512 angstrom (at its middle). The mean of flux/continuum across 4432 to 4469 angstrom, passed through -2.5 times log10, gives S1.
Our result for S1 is 0.04 mag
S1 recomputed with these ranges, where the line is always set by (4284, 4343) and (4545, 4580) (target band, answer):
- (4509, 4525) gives 0.03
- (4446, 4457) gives -0.04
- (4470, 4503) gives -0.10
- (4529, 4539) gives 0.12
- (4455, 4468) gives 0.01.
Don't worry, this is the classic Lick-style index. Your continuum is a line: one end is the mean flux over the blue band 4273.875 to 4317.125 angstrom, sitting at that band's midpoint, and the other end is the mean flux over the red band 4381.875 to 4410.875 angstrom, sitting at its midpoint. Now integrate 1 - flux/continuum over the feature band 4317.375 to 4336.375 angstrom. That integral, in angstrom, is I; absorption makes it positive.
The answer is -1.1 angstrom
